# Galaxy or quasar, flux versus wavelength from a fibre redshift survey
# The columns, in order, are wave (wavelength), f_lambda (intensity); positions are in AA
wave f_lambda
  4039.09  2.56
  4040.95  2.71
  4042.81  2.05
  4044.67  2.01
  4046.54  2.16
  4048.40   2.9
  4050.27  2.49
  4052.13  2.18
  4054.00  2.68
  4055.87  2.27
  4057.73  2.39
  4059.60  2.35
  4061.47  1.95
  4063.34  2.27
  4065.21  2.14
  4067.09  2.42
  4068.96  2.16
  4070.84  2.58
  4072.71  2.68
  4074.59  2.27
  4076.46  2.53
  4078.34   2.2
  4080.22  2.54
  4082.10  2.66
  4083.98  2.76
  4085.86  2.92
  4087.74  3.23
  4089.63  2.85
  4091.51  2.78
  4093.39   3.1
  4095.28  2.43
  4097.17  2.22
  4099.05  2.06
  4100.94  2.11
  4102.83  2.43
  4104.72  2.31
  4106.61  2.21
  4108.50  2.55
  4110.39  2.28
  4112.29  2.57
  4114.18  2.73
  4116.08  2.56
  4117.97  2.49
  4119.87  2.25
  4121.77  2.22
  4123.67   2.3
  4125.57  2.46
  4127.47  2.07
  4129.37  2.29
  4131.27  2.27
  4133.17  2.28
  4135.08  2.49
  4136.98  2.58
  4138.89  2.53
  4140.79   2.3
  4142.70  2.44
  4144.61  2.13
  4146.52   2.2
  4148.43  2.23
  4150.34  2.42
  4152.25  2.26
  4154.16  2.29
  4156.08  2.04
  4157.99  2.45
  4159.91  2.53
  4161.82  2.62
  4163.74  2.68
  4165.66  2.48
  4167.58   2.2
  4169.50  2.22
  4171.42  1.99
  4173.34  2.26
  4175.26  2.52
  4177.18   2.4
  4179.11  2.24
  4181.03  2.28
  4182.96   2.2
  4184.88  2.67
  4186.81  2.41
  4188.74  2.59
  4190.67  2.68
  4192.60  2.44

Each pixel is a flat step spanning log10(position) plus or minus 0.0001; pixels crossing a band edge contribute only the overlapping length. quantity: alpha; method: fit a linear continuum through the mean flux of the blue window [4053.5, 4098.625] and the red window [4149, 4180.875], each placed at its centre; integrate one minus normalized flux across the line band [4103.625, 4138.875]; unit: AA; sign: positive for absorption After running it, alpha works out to 0.6 AA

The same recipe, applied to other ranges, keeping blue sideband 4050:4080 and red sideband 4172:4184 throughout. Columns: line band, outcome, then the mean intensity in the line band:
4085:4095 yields -2.56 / 2.94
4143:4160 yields 0.31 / 2.28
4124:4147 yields -0.13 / 2.34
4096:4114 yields 0.09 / 2.32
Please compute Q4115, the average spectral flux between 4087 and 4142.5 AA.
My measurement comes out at 2.44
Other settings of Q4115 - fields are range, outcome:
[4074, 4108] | 2.54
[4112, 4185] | 2.36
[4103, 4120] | 2.45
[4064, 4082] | 2.4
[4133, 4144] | 2.44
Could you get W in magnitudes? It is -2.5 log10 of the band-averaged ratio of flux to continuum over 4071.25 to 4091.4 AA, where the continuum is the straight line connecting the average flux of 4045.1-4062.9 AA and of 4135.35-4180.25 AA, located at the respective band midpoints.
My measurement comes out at -0.13 mag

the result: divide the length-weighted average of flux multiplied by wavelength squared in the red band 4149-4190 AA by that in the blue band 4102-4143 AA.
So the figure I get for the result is 1.0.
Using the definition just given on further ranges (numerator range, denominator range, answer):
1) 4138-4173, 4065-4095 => 0.92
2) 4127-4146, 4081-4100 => 0.89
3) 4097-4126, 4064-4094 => 0.92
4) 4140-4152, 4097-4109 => 1.03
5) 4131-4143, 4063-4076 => 1.05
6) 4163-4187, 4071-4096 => 0.91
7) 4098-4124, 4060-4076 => 1.04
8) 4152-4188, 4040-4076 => 1.06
